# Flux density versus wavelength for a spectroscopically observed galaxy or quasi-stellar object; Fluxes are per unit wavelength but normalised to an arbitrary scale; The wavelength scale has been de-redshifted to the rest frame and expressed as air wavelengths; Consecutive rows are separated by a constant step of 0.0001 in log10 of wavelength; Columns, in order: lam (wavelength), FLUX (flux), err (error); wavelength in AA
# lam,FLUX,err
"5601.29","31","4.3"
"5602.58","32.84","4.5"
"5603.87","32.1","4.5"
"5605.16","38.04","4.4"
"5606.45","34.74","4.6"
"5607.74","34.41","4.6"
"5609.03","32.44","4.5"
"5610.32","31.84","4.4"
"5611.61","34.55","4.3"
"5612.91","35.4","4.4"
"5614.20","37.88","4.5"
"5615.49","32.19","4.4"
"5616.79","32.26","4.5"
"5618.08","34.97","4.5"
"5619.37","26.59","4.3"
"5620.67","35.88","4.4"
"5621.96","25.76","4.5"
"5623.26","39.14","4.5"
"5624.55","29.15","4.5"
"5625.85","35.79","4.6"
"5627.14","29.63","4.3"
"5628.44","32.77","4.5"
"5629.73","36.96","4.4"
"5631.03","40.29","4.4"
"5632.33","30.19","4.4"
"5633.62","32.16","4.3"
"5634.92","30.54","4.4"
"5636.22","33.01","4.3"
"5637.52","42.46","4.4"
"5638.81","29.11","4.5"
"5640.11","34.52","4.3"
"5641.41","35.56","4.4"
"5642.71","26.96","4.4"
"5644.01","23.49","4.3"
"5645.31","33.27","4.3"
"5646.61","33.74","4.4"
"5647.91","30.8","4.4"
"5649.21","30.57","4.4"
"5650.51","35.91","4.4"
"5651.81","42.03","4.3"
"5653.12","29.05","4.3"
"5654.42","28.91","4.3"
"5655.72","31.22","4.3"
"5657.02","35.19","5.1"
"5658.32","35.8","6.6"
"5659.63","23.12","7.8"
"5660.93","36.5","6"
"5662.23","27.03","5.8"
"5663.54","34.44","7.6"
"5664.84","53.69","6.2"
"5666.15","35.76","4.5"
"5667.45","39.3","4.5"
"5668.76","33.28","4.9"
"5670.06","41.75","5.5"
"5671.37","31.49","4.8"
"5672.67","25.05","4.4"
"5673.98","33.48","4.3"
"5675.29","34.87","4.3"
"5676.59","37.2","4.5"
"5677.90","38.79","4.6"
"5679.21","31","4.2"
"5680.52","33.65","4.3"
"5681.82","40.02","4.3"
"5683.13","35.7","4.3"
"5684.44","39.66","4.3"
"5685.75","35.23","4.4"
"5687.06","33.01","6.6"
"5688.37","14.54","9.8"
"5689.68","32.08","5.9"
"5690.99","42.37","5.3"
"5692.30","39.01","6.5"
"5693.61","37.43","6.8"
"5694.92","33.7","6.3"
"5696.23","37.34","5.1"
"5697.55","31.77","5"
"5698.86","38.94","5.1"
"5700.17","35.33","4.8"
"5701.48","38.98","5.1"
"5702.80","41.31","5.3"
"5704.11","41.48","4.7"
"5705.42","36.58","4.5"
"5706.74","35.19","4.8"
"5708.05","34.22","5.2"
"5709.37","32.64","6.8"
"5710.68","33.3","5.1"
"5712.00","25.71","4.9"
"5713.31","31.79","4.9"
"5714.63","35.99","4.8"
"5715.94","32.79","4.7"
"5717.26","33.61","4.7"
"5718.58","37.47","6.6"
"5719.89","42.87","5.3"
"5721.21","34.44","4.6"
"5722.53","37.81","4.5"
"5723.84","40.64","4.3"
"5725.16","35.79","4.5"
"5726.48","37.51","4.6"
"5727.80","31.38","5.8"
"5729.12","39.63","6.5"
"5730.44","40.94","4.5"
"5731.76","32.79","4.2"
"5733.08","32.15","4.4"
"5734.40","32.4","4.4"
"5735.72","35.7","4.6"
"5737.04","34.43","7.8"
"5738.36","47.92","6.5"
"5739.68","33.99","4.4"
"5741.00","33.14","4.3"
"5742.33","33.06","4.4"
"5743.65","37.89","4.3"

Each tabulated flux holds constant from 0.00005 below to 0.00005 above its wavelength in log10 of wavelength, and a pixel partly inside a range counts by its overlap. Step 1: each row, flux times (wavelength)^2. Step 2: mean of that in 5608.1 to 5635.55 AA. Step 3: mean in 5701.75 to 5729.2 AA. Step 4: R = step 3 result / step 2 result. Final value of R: 1.1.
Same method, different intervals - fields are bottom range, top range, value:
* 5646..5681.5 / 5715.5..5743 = 1.08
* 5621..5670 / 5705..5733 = 1.08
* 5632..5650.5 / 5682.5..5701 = 1.10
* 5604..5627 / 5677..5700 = 1.07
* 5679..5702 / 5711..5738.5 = 1.03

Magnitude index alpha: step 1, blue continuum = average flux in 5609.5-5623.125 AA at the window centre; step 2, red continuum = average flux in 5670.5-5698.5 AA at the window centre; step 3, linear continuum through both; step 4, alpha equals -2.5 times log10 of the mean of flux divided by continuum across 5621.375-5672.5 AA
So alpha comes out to 0.00 mag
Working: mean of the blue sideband 33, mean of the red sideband 34.3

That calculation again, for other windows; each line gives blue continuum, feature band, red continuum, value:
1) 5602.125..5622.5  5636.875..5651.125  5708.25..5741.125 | 0.05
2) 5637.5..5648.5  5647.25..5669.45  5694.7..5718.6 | -0.06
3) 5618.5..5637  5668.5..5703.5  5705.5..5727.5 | -0.03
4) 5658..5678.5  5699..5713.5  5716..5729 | 0.03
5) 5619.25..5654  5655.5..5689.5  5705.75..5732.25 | -0.01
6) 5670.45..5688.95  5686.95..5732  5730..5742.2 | -0.03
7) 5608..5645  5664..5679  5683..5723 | -0.07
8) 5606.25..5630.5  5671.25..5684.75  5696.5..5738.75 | 0.01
